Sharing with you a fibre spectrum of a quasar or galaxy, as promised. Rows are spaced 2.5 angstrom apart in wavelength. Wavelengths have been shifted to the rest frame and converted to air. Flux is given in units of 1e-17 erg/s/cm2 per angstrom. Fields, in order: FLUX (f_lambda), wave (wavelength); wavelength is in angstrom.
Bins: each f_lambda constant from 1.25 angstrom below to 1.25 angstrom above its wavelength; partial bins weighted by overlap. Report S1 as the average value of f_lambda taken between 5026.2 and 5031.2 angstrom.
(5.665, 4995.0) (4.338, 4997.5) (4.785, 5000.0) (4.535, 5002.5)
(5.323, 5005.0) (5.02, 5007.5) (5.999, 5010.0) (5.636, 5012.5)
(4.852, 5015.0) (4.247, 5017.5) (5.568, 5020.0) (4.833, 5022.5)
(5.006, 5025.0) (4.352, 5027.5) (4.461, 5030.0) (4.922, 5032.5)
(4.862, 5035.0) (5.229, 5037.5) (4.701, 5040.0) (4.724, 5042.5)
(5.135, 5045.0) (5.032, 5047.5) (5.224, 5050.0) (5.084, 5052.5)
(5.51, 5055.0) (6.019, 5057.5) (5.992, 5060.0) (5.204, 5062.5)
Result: 4.41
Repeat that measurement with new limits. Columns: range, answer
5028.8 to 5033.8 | 4.7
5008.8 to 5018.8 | 5.18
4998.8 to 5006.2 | 4.88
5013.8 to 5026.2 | 4.9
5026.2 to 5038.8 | 4.77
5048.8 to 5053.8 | 5.16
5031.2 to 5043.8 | 4.89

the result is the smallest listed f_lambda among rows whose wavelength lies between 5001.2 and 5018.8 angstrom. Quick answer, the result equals 4.247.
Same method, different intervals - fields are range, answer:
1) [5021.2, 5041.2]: 4.352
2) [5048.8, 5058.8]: 5.084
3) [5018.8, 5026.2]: 4.833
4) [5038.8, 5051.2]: 4.701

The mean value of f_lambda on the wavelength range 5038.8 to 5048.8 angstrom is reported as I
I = 4.9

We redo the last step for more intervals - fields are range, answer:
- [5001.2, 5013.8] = 5.3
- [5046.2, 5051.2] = 5.13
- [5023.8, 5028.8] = 4.67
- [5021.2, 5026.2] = 4.93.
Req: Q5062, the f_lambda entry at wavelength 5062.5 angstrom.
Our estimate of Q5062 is 5.204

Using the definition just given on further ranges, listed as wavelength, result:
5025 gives 5.006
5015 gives 4.852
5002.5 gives 4.535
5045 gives 5.135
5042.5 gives 4.724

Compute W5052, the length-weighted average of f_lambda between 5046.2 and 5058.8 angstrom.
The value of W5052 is 5.38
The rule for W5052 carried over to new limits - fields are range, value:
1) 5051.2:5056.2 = 5.29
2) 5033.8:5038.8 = 5.04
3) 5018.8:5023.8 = 5.19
